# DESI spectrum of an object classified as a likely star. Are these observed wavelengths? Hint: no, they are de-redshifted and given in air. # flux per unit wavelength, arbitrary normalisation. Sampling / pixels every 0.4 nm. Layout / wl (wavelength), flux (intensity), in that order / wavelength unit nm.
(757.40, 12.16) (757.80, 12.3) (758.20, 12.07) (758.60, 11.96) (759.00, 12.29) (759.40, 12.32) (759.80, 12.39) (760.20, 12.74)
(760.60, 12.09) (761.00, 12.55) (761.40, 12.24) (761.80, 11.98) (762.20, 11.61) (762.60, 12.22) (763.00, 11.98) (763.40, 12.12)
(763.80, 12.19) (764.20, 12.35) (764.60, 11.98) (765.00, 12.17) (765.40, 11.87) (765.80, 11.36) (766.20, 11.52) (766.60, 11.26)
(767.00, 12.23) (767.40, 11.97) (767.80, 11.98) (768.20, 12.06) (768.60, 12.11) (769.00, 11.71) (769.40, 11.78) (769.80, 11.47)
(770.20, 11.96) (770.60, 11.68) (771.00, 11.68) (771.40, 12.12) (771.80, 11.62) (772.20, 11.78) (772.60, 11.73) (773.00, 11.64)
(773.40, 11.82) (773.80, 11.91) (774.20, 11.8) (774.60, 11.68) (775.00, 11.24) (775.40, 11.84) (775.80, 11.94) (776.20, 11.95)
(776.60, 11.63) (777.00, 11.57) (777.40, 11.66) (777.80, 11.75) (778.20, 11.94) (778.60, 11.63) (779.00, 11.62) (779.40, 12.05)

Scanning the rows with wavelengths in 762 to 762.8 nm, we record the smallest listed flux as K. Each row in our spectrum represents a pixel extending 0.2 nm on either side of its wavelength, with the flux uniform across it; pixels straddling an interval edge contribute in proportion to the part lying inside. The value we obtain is 11.61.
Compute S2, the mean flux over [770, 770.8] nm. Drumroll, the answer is 11.8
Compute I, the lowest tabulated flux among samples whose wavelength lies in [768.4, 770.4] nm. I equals 11.47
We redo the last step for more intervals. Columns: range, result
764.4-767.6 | 11.26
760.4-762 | 11.98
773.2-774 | 11.82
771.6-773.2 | 11.62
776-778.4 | 11.57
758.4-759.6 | 11.96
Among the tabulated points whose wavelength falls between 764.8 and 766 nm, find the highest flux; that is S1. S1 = 12.17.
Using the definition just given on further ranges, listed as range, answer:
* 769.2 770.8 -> 11.96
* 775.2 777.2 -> 11.95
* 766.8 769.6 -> 12.23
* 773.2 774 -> 11.91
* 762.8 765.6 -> 12.35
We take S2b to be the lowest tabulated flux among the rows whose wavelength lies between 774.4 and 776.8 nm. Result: 11.24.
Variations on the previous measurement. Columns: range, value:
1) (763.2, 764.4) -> 12.12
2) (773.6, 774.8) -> 11.68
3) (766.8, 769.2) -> 11.71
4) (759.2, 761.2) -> 12.09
